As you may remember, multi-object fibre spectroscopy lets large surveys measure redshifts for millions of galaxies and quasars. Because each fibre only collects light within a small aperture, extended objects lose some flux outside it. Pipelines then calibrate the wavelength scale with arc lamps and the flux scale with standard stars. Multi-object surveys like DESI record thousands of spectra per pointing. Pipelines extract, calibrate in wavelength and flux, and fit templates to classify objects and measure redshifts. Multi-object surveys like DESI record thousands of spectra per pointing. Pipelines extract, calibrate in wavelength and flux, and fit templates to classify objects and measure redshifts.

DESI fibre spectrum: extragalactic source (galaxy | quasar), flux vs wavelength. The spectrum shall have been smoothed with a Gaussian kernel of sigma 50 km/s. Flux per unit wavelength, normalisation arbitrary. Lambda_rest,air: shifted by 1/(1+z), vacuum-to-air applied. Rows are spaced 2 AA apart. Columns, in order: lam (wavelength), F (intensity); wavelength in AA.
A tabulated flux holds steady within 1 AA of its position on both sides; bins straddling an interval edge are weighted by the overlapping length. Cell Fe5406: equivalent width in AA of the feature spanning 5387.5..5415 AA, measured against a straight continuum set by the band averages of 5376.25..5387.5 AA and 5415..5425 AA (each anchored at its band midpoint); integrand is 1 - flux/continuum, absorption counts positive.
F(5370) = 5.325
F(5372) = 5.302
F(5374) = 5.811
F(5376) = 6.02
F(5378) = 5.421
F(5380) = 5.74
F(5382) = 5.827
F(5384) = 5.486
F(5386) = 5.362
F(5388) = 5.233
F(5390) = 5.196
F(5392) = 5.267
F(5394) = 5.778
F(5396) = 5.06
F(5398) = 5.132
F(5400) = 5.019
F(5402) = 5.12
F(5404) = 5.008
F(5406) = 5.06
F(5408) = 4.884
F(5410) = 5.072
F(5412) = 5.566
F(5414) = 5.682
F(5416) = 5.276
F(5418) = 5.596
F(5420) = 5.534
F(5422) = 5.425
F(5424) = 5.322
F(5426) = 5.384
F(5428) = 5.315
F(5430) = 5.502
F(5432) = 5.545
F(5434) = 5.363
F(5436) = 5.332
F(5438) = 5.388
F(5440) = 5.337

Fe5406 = 1.4 AA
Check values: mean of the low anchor 5.58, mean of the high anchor 5.43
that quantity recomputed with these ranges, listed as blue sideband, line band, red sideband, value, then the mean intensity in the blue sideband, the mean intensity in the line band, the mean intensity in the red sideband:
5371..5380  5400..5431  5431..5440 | 1.0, 5.65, 5.31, 5.4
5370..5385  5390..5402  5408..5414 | 0.5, 5.64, 5.24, 5.31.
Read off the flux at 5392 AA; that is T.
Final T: 5.267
